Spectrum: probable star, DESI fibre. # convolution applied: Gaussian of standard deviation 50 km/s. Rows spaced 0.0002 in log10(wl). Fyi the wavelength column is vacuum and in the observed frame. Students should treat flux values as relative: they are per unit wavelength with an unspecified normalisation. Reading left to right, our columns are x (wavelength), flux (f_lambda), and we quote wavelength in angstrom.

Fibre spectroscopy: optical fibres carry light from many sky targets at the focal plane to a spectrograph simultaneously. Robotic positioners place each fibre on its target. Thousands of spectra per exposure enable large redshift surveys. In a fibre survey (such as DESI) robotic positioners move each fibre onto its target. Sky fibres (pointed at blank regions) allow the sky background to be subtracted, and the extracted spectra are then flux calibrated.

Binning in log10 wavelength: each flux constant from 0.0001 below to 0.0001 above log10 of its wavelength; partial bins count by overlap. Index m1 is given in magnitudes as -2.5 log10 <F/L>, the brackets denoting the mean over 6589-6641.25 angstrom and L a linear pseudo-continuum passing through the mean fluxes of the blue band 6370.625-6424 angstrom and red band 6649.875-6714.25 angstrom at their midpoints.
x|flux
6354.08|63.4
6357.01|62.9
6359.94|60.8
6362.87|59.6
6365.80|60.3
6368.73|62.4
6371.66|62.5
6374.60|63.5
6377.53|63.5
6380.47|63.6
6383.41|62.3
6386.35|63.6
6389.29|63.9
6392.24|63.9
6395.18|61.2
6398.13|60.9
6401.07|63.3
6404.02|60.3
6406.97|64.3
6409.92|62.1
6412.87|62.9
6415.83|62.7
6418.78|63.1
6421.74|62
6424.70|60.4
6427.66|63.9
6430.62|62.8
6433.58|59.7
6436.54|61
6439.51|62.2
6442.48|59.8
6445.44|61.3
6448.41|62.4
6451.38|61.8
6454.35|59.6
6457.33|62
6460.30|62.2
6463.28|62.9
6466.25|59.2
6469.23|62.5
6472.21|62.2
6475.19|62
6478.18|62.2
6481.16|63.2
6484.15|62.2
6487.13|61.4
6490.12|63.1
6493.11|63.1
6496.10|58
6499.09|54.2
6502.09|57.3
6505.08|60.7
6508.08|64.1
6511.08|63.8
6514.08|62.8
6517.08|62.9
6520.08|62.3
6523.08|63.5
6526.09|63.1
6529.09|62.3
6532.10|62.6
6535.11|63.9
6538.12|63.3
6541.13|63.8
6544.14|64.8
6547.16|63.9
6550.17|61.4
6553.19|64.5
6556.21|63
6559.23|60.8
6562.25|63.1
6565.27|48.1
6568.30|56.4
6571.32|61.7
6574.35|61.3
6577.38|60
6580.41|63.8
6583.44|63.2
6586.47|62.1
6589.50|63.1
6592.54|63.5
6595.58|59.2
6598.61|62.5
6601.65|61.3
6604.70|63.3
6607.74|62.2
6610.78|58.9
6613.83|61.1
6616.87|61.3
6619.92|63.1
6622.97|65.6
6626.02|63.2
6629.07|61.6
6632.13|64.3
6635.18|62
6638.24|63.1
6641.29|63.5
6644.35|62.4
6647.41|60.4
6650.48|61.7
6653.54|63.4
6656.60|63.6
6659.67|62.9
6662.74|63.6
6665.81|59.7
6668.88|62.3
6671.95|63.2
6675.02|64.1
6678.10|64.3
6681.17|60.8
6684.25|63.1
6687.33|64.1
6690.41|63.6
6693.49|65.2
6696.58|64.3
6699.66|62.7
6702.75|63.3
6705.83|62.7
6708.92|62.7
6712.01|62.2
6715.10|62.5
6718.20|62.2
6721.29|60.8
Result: 0.01 mag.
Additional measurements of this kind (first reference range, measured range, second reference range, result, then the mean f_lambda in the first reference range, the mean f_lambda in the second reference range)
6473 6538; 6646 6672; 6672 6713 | 0.01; 61.9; 63.3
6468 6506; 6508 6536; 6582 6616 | -0.03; 60.9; 61.8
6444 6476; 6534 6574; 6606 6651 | 0.01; 61.6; 62.3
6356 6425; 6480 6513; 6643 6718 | 0.03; 62.4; 62.9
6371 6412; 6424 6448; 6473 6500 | 0.01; 62.8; 61.2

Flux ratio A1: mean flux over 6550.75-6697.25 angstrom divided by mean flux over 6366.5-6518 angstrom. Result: 1.00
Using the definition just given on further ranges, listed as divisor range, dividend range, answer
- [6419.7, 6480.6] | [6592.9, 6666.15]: 1.01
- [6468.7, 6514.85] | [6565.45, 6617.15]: 1.00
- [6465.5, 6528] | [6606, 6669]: 1.01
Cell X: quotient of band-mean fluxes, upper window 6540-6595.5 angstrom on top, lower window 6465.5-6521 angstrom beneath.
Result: 1.0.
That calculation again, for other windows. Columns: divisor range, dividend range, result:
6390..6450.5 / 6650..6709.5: 1.02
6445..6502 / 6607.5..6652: 1.02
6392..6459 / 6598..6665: 1.01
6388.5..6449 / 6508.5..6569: 1.00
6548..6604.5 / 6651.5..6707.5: 1.03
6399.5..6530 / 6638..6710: 1.02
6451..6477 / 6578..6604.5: 1.01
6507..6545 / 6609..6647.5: 0.99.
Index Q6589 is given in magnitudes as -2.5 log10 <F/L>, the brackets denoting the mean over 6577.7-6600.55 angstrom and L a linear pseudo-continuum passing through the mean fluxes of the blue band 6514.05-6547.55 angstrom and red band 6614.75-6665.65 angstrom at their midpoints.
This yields 0.01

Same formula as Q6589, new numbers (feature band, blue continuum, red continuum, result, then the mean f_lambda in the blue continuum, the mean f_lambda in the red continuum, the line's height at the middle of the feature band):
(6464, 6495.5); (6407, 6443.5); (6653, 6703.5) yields 0.00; 62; 63.2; 62.2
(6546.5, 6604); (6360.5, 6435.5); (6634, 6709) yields 0.03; 62.3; 62.9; 62.7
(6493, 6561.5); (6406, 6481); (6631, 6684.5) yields 0.00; 61.9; 62.7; 62.2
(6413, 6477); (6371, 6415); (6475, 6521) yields 0.01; 62.8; 61.4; 62.1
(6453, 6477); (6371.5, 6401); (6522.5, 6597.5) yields 0.02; 62.9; 61.8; 62.4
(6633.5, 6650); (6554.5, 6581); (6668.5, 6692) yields 0.00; 59.7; 63.2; 62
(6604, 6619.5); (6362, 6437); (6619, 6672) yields 0.02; 62.3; 62.7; 62.7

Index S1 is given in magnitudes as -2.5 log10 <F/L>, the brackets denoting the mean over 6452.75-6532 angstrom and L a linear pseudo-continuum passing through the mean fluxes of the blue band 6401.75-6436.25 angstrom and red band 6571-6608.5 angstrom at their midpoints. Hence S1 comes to 0.01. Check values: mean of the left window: 62.2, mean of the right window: 62.1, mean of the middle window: 61.7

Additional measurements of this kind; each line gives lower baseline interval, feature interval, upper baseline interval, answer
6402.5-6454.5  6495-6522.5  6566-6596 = 0.012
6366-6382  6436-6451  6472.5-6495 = 0.020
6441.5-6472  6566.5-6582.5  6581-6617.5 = 0.023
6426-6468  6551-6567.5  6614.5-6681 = 0.043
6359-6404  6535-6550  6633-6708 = -0.019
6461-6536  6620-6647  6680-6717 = -0.007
